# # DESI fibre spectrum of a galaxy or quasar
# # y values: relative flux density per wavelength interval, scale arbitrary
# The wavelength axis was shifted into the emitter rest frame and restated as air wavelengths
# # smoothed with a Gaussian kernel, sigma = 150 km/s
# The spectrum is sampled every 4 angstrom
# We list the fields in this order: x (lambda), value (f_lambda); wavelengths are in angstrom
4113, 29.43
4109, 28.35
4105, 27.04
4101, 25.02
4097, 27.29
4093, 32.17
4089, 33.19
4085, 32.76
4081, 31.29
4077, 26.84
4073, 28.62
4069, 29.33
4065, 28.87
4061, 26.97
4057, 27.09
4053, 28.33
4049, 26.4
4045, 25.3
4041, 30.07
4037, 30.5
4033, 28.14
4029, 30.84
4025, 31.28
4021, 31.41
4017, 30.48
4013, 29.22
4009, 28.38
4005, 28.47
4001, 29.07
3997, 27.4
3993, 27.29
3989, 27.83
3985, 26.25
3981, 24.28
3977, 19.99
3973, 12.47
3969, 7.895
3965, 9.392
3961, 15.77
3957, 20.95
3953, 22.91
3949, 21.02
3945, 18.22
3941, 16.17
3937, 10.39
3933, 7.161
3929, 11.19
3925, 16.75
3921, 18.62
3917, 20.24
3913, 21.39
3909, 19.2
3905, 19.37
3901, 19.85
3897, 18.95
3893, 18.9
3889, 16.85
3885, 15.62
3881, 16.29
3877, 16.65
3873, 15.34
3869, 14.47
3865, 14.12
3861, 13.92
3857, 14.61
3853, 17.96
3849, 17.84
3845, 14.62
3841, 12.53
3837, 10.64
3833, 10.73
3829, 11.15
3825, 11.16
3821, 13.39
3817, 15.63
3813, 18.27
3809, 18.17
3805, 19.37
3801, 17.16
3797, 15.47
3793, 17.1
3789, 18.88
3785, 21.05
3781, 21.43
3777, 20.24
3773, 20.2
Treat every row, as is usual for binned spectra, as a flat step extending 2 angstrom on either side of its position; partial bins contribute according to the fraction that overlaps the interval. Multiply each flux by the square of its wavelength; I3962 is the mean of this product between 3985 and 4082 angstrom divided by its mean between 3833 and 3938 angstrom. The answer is 1.95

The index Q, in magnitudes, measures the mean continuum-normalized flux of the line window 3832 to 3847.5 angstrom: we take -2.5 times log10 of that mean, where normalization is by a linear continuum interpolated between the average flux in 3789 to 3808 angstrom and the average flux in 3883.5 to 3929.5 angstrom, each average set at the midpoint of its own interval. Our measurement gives 0.39 mag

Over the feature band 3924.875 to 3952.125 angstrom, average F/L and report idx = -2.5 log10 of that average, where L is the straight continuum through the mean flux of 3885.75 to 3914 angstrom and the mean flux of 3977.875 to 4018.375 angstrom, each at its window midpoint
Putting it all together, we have 0.47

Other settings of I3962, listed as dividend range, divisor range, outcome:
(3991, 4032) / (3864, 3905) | 1.85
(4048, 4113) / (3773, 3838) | 2.02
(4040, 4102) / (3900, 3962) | 1.77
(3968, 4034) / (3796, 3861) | 1.92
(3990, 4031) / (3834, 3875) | 2.19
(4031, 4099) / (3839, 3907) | 1.95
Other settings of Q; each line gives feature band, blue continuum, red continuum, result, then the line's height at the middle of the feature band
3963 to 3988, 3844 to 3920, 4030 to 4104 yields 0.330 mag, 23.1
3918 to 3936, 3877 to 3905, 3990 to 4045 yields 0.462 mag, 21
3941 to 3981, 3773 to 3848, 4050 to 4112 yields 0.342 mag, 23.2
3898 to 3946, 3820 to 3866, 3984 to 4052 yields 0.213 mag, 20.4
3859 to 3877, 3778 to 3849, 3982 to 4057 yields 0.291 mag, 19.2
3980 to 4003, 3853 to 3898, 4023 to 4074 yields -0.113 mag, 24.4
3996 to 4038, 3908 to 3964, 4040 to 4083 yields -0.223 mag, 24.1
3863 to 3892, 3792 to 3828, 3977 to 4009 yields 0.263 mag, 20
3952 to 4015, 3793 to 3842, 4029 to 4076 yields 0.097 mag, 24.2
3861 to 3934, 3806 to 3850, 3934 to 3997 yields -0.022 mag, 16.5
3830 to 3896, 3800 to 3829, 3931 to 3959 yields 0.074 mag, 16.1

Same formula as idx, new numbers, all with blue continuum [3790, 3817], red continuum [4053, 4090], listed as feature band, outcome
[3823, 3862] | 0.39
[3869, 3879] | 0.30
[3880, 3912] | 0.18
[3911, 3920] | 0.09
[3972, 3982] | 0.30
